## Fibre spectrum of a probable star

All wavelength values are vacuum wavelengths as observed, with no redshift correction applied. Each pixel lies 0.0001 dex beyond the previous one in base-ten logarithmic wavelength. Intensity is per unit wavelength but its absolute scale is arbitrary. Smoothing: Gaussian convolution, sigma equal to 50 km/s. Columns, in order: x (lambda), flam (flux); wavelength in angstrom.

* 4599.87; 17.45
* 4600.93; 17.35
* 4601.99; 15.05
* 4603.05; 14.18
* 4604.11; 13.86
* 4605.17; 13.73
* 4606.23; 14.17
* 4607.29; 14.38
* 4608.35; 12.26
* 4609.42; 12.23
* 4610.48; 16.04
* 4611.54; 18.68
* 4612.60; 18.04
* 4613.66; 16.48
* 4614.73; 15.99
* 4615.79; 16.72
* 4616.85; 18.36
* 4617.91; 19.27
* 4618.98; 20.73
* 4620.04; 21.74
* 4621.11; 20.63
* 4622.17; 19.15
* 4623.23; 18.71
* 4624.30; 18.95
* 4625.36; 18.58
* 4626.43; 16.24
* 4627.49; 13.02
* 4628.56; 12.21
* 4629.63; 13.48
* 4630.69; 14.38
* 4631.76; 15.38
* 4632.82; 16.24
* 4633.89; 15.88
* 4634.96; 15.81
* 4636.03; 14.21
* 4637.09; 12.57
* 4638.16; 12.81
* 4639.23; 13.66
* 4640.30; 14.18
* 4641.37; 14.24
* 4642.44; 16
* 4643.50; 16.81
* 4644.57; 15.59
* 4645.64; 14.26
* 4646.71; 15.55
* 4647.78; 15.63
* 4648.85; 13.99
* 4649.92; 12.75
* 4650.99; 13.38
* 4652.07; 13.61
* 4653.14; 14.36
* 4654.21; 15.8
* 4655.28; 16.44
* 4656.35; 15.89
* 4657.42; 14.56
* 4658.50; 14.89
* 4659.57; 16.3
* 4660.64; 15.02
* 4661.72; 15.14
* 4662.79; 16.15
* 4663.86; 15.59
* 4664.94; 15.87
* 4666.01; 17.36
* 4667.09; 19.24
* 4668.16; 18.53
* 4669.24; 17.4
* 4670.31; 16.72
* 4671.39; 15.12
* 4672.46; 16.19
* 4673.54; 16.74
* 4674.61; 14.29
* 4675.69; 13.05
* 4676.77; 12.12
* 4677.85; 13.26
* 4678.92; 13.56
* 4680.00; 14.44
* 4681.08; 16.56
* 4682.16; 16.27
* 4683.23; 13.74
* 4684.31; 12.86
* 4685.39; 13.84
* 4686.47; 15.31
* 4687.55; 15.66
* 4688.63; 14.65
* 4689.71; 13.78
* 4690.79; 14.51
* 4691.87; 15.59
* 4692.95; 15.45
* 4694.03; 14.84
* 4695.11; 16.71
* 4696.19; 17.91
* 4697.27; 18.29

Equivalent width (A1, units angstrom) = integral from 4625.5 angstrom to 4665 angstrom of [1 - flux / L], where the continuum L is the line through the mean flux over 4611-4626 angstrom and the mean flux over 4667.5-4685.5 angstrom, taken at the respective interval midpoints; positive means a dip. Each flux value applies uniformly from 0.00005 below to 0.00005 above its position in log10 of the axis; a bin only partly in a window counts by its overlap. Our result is 5.0 angstrom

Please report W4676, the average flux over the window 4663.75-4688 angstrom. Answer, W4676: 15.4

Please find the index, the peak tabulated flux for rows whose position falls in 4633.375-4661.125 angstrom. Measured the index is 16.81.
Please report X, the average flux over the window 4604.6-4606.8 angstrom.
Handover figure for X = 14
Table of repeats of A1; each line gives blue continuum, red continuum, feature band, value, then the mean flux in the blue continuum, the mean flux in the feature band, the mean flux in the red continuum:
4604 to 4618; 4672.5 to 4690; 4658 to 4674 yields -1.9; 15.7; 16.4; 14.4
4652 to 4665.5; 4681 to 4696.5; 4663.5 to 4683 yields -0.5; 15.4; 15.7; 15.1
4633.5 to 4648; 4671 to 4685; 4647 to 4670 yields -1.6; 14.8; 15.6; 14.5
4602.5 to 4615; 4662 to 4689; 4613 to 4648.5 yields -2.5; 15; 16.2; 15.4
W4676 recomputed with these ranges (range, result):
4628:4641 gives 14.2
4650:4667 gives 15.4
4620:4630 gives 17.1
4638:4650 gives 14.8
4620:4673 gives 15.7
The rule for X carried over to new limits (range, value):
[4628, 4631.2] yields 13.3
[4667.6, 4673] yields 16.8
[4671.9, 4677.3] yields 14.5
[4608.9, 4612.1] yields 15.7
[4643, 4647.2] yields 15.5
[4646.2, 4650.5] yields 14.5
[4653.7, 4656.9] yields 16.1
